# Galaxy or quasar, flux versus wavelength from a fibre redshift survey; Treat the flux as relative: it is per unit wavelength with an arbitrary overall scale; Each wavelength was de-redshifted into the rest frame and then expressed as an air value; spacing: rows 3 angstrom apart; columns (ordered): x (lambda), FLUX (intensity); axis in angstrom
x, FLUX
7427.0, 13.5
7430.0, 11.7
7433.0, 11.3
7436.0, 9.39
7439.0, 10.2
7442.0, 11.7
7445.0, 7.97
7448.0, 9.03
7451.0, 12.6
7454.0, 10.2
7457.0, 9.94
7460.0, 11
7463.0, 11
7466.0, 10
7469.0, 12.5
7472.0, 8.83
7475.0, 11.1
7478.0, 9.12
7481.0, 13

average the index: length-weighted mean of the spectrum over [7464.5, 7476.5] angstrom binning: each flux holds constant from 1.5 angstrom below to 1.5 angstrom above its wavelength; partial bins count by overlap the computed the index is 10.6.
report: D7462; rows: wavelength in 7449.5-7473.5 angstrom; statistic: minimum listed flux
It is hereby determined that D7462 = 8.83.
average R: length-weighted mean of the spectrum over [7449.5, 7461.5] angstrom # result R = 10.9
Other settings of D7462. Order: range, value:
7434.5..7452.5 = 7.97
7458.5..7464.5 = 11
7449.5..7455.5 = 10.2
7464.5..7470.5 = 10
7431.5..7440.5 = 9.39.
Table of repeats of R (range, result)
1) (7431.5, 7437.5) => 10.3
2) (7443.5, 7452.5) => 9.87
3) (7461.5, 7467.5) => 10.5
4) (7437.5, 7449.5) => 9.72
